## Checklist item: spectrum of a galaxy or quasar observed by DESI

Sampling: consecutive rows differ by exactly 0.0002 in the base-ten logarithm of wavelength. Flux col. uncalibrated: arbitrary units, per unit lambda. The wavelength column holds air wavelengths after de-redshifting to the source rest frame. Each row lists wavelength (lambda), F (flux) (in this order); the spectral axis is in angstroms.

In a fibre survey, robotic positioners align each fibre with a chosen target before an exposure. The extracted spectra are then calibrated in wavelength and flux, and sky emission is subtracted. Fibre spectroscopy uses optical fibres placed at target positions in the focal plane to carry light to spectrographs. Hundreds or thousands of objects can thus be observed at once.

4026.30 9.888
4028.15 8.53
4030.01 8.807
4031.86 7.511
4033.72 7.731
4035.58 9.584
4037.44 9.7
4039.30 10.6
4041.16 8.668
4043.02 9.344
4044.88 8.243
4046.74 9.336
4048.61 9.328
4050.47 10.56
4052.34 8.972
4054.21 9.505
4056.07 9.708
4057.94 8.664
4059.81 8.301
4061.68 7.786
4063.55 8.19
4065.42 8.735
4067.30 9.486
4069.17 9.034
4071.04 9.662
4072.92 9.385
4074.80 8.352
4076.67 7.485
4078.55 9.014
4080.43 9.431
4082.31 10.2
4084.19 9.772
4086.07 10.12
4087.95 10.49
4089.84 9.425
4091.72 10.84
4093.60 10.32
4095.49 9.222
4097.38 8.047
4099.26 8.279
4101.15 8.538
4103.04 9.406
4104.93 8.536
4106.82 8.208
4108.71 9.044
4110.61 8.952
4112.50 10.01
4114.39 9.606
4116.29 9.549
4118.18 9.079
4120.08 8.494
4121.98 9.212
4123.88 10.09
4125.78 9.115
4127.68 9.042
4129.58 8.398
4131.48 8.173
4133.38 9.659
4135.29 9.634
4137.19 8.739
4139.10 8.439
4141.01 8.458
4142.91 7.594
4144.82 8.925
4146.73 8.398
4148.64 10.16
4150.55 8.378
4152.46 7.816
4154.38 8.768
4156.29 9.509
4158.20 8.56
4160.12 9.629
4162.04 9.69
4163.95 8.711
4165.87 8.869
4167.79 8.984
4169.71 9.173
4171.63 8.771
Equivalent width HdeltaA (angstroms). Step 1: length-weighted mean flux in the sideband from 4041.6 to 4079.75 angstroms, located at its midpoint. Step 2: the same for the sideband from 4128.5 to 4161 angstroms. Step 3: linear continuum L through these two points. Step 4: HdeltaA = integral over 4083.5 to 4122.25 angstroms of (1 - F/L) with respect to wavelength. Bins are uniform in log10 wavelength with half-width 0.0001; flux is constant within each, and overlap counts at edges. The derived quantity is -1.9 angstroms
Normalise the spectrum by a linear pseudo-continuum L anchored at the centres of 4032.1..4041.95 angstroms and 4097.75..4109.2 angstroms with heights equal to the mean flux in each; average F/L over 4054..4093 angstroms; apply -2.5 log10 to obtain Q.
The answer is -0.04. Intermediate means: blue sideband 9.14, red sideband 8.63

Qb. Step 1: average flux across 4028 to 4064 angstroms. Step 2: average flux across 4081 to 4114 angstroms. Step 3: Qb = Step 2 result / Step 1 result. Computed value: 1.0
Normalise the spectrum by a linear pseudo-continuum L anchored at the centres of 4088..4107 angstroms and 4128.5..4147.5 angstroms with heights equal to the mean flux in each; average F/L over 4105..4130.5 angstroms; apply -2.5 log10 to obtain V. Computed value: -0.02 mag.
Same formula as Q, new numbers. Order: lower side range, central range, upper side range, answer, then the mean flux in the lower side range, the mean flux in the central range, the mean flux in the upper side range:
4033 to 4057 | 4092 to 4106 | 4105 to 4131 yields 0.02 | 9.34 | 8.99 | 9.1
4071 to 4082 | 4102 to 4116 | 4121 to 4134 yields -0.01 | 8.9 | 9.12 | 9.08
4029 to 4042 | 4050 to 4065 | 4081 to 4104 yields 0.03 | 8.94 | 8.9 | 9.55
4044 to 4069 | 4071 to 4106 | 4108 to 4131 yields -0.02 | 8.99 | 9.28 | 9.2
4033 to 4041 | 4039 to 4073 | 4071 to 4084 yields 0.02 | 9.37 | 9.1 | 9.07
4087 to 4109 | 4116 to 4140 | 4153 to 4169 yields 0.01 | 9.2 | 9.04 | 9.06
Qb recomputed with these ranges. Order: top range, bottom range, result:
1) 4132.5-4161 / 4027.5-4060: 0.97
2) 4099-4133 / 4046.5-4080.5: 1.00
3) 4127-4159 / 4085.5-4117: 0.94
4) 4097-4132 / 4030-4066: 1.00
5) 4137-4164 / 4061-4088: 0.96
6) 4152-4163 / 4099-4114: 1.01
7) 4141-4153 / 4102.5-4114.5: 0.95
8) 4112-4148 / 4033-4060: 0.97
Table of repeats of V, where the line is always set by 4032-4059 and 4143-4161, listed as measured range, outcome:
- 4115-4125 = -0.04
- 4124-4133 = 0.01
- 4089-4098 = -0.07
